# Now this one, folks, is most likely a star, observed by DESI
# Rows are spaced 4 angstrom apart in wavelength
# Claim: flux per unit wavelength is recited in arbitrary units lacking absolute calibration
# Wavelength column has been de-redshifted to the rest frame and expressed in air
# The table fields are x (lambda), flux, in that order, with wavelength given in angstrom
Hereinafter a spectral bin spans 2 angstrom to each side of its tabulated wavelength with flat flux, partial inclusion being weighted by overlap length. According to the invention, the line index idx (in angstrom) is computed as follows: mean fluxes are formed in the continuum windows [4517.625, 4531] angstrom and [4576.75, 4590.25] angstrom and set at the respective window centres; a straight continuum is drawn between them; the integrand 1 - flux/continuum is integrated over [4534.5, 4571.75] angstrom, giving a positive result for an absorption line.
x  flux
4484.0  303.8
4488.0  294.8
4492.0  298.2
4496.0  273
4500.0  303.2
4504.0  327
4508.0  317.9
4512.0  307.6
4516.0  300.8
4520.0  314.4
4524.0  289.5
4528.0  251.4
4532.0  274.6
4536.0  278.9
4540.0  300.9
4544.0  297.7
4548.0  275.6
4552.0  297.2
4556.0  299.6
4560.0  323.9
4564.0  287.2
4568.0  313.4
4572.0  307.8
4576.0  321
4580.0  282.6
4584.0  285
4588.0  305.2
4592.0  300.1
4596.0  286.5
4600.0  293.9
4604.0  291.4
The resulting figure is -1.1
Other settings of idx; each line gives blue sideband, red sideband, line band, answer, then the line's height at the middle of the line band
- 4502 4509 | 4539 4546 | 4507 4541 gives 2.11 angstrom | 311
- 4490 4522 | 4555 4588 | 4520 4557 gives 2.17 angstrom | 304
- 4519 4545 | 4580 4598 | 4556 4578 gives -1.49 angstrom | 290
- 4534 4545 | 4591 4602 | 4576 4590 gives -0.12 angstrom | 293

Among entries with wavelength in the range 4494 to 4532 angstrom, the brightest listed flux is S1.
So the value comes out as 327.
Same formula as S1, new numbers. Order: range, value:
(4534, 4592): 323.9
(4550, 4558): 299.6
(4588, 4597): 305.2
